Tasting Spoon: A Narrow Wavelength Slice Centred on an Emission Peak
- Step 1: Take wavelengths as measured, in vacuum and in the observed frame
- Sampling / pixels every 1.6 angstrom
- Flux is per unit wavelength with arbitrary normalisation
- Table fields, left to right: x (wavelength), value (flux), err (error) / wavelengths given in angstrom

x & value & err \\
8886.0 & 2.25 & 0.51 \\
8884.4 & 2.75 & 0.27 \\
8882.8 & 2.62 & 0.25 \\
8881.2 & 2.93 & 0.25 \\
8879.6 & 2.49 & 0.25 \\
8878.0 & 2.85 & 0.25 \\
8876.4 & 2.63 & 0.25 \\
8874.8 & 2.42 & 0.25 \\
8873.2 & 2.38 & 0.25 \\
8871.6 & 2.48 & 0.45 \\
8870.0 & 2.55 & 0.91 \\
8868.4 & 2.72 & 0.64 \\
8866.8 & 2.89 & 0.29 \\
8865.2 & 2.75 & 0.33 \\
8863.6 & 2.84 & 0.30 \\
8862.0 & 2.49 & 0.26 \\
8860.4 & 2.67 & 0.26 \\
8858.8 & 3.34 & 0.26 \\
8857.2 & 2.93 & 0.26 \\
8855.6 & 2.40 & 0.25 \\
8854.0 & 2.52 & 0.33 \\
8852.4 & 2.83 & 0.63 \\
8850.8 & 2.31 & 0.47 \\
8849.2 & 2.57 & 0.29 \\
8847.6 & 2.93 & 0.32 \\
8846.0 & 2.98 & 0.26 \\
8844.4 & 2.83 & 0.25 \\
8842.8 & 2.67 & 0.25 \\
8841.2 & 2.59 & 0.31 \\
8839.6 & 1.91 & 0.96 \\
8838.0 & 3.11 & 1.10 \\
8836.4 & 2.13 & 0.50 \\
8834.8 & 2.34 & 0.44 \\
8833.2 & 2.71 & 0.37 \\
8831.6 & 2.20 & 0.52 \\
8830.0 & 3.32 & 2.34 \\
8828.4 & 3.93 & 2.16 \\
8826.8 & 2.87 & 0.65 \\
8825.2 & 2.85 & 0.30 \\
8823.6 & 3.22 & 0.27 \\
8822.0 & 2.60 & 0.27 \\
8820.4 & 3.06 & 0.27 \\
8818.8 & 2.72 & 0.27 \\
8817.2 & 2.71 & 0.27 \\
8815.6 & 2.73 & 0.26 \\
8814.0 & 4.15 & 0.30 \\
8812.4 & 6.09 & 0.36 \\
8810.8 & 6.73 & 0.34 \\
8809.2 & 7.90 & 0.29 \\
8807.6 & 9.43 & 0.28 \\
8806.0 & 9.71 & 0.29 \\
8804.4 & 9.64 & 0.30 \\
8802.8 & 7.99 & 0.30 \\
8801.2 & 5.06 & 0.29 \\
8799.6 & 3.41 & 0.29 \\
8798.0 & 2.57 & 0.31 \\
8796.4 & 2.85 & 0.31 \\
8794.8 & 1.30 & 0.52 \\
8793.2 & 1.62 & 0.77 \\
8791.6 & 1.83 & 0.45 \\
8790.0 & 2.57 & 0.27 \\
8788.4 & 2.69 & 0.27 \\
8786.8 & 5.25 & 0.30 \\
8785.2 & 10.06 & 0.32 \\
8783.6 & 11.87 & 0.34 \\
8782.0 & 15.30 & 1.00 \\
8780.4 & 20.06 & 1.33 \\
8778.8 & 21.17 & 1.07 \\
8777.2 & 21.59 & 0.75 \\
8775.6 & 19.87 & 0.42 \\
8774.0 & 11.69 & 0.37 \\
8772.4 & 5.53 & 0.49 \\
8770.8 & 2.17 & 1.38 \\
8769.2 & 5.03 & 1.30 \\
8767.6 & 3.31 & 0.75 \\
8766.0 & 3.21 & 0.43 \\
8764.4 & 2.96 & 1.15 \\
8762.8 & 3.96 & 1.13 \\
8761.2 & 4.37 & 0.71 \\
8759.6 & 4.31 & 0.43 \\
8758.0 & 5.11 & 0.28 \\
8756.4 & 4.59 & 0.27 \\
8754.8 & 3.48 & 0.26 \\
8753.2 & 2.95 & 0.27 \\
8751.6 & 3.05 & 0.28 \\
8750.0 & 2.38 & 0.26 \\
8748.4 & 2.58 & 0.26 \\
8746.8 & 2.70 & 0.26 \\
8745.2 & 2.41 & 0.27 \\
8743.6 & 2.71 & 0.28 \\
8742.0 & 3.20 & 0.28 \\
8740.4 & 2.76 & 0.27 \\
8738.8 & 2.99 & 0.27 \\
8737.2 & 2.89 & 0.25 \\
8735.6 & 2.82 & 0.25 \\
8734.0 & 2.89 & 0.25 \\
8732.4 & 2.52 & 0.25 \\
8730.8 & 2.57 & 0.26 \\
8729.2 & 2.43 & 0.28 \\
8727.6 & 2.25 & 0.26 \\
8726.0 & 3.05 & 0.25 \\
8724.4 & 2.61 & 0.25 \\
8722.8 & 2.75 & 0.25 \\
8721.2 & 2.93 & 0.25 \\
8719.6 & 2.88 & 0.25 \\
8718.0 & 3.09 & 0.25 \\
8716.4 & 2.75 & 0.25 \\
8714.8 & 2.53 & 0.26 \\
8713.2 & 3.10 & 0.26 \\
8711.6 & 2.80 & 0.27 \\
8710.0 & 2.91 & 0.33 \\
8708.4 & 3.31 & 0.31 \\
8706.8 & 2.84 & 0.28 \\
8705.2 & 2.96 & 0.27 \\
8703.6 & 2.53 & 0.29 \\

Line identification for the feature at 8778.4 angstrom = Halpha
